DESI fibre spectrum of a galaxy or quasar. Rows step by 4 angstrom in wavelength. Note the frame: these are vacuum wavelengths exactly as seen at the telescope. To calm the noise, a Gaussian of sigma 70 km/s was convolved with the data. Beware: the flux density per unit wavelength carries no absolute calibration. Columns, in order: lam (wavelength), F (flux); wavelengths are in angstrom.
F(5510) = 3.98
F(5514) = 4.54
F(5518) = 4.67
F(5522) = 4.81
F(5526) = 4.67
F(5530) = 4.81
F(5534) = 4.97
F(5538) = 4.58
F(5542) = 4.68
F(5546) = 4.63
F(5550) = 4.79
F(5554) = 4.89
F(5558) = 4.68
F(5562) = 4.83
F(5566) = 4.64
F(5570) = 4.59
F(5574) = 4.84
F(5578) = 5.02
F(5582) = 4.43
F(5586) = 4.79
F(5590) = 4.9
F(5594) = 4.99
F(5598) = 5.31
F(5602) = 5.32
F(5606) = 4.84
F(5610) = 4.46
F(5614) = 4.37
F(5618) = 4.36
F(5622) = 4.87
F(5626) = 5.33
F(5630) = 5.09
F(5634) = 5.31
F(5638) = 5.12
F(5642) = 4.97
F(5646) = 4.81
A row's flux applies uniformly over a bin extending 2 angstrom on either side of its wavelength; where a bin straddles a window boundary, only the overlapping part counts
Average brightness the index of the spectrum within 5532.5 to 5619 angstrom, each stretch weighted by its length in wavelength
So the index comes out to 4.77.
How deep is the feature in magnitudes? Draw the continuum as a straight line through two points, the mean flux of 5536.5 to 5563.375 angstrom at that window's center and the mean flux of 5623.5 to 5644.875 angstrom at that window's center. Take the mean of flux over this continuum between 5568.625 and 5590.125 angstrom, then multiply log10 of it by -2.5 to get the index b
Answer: 0.03 mag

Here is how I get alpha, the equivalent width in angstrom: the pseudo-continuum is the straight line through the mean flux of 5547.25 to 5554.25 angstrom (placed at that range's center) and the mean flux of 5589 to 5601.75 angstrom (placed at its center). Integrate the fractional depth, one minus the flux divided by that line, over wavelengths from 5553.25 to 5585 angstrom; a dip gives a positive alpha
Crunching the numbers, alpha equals 1.26 angstrom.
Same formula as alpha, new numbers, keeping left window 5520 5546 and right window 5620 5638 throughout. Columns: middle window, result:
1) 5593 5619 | 1.2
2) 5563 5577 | 0.5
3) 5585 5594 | 0.2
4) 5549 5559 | 0.1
